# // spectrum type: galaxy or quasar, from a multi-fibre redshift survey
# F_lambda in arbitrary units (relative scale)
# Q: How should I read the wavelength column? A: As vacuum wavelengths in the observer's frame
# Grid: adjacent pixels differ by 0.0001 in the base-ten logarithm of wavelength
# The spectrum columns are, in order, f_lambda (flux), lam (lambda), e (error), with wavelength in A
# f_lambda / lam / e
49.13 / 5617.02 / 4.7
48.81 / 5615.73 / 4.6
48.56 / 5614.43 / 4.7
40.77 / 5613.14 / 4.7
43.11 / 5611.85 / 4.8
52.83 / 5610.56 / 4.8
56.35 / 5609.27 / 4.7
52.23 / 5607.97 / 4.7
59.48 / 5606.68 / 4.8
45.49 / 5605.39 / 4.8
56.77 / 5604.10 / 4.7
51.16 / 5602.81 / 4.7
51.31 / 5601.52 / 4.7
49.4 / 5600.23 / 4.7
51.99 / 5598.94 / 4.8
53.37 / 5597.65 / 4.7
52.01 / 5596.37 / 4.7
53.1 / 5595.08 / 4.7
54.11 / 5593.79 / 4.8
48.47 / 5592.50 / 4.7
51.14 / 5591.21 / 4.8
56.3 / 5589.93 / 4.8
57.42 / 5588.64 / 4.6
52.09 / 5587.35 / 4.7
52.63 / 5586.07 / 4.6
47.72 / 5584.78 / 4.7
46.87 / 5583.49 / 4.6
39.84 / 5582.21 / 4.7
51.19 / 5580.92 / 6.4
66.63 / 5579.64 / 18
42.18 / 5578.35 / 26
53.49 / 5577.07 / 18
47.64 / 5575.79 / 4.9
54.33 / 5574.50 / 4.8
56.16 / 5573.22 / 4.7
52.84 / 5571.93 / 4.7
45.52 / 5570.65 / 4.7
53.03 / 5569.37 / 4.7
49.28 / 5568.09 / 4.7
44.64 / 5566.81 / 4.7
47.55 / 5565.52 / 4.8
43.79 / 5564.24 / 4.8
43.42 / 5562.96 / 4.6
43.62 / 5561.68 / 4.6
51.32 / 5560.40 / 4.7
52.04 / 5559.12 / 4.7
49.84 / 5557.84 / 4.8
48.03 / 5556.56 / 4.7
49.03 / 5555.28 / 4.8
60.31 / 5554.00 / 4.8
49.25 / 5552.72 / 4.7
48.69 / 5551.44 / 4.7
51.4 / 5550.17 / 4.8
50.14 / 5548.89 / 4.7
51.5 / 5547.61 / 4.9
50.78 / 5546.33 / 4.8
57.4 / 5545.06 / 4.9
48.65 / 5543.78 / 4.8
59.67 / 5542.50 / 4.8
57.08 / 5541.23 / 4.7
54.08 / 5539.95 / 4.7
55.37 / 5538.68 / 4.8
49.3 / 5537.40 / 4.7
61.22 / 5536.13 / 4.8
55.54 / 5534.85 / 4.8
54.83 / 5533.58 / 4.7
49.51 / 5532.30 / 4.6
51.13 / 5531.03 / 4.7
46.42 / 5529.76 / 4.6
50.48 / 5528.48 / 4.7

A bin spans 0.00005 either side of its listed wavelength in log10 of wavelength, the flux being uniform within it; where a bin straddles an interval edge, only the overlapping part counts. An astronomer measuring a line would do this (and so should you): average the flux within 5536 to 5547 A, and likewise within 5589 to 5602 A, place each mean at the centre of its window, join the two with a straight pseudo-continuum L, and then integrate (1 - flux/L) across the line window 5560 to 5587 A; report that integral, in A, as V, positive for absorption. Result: 2.00 A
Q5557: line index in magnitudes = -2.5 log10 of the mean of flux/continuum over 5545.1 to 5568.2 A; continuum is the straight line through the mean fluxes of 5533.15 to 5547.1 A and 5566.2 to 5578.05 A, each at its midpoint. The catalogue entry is 0.07 mag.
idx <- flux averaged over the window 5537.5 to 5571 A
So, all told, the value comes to 50.6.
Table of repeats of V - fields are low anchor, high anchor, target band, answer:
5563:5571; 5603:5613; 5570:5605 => -1.62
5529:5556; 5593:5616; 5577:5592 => 0.11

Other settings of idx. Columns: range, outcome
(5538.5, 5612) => 51.3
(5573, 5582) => 52.3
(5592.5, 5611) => 52.7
